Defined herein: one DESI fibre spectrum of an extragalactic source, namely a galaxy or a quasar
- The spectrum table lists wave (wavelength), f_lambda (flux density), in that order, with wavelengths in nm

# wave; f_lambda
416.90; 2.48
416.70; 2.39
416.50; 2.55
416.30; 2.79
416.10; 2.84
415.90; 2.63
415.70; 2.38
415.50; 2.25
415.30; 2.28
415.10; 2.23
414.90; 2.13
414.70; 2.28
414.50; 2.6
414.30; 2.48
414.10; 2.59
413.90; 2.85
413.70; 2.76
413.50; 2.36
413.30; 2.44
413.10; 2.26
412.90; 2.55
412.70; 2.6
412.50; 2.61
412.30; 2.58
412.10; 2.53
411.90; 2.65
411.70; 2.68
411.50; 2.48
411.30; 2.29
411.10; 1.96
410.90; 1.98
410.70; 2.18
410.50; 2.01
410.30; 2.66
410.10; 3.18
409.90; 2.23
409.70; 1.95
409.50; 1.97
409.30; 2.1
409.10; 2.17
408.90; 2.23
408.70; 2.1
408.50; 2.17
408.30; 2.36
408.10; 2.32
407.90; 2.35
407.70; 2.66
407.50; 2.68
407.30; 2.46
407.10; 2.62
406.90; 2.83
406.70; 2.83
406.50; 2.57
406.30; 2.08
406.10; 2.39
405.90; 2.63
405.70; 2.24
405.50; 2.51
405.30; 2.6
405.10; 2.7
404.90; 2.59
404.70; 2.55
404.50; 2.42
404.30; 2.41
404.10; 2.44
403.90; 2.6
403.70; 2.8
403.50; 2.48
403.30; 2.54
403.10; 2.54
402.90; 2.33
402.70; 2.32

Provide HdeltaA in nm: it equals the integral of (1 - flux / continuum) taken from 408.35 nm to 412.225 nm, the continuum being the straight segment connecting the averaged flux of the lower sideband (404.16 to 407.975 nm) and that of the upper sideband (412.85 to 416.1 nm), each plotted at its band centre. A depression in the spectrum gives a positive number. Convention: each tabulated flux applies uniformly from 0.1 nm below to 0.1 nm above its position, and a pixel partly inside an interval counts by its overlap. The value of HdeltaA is 0.309 nm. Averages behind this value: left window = 2.53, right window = 2.45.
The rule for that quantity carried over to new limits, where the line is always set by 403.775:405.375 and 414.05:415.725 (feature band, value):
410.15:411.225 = 0.10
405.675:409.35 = 0.10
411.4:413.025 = -0.12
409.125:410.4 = 0.06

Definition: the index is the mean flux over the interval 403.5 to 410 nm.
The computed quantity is 2.42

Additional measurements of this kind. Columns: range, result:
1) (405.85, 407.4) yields 2.55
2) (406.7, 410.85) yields 2.37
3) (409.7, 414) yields 2.46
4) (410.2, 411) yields 2.21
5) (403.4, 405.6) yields 2.55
